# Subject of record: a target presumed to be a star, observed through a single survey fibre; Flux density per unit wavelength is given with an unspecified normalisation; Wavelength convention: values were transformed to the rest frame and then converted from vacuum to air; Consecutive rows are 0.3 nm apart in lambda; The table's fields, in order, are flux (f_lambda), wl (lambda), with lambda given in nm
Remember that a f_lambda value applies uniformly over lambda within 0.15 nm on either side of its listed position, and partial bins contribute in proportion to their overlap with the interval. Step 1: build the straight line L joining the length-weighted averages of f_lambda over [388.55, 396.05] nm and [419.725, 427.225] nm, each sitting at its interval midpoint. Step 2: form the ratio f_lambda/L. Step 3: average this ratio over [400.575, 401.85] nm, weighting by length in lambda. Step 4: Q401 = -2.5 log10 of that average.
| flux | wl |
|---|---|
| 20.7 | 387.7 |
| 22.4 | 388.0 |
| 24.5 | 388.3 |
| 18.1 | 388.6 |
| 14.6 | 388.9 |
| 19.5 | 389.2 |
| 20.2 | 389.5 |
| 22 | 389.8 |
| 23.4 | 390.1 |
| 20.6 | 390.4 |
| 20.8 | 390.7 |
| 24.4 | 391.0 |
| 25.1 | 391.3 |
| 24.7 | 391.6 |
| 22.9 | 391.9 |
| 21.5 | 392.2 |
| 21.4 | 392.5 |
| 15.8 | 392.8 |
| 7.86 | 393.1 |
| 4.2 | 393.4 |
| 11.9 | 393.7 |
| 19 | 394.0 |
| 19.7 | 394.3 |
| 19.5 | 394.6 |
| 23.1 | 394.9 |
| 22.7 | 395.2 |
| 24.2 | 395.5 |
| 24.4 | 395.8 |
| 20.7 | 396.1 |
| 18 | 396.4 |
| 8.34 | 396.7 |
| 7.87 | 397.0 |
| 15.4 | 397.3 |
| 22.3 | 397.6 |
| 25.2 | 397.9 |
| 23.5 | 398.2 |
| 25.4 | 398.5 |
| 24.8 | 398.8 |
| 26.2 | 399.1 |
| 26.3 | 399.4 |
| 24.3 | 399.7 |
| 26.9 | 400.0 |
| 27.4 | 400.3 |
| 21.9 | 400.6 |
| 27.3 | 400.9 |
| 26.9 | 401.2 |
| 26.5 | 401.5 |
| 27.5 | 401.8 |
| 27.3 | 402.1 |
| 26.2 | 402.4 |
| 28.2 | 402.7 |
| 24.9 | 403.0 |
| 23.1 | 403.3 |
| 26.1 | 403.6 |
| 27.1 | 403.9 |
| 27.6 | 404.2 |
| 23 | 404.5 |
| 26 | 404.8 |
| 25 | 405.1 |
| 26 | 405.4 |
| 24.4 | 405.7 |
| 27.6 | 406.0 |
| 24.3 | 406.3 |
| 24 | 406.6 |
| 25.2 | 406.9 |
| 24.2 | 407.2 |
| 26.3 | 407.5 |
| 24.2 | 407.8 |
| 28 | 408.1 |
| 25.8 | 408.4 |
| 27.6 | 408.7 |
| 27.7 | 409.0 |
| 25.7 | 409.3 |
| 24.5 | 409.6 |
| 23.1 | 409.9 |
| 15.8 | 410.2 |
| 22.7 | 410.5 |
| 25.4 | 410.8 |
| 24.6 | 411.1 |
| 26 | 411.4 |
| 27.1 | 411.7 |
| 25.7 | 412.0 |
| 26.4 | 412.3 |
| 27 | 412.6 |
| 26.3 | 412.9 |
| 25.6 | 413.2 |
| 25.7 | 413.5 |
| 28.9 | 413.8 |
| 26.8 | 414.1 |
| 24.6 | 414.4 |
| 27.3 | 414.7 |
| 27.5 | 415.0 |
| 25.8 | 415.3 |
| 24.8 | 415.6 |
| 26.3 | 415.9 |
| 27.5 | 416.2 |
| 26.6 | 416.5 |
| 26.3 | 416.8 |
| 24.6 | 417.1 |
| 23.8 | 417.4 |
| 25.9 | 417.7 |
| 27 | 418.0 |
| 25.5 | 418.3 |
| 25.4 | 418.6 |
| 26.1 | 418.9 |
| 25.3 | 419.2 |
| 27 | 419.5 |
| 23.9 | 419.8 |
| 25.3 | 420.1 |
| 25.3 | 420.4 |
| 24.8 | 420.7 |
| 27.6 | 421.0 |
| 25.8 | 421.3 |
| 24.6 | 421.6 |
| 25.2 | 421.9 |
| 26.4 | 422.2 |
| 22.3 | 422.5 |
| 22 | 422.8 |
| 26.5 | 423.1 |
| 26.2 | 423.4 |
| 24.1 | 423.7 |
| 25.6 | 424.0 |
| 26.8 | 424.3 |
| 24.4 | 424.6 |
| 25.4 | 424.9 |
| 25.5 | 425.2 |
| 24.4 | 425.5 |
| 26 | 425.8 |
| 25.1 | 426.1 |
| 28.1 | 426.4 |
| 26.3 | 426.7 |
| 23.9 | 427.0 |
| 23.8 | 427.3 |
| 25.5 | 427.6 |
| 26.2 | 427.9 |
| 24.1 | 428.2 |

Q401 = -0.23 mag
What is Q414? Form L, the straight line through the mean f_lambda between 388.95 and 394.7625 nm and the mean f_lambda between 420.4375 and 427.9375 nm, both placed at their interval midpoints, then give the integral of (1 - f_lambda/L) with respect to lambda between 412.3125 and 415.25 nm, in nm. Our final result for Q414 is -0.42 nm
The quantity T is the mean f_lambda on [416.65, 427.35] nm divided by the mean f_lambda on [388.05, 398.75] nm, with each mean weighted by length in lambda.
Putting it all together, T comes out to 1.29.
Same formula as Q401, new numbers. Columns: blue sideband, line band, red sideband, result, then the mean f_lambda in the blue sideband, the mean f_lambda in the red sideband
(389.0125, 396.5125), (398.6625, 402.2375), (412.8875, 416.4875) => -0.177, 19.9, 26.4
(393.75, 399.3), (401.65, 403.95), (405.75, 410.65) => -0.155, 20.5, 24.8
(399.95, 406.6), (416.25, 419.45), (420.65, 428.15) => -0.011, 25.9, 25.3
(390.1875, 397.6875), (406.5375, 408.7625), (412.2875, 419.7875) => -0.105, 18.7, 26.1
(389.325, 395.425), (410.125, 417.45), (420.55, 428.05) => -0.100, 19.6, 25.3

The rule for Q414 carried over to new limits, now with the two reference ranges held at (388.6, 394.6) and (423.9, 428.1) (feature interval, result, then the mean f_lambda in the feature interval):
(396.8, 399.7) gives -0.223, 21.8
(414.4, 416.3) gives -0.235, 26.4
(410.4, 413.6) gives -0.409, 25.7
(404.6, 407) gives -0.404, 25.3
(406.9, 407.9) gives -0.139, 25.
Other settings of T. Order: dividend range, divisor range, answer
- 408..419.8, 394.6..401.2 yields 1.16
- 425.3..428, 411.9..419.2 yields 0.97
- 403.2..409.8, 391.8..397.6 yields 1.47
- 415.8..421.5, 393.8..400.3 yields 1.20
